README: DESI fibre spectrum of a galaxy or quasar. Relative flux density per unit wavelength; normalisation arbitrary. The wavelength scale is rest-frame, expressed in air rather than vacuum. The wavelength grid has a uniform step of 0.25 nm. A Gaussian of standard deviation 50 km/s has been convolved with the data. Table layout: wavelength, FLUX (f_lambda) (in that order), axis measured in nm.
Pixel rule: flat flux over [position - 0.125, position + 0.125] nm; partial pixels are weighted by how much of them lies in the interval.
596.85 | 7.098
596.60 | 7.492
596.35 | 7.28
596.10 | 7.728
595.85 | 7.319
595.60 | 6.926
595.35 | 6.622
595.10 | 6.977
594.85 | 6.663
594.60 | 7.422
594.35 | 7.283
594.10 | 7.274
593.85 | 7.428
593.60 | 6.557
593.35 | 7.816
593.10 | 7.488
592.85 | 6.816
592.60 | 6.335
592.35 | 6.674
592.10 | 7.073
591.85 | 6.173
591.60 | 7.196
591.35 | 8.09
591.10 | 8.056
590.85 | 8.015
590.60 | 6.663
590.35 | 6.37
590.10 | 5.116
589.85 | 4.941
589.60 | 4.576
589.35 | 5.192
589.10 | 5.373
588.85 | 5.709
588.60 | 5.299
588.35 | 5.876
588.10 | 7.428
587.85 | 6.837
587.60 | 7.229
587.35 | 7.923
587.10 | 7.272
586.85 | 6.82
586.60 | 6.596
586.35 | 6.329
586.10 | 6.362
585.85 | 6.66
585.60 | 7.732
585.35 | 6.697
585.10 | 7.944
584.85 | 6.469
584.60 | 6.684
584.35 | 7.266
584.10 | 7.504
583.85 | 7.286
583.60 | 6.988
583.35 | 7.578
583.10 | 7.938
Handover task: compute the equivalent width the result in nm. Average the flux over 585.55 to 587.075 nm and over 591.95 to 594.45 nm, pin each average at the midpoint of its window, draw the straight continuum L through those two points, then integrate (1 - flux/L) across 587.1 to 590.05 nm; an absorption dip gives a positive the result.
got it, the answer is 0.33 nm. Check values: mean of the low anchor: 6.74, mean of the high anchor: 7.06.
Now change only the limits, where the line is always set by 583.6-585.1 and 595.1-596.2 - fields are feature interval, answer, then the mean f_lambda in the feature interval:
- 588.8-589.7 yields 0.244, 5.19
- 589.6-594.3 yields 0.183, 6.84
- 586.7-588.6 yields 0.048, 6.93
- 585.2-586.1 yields 0.019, 6.96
